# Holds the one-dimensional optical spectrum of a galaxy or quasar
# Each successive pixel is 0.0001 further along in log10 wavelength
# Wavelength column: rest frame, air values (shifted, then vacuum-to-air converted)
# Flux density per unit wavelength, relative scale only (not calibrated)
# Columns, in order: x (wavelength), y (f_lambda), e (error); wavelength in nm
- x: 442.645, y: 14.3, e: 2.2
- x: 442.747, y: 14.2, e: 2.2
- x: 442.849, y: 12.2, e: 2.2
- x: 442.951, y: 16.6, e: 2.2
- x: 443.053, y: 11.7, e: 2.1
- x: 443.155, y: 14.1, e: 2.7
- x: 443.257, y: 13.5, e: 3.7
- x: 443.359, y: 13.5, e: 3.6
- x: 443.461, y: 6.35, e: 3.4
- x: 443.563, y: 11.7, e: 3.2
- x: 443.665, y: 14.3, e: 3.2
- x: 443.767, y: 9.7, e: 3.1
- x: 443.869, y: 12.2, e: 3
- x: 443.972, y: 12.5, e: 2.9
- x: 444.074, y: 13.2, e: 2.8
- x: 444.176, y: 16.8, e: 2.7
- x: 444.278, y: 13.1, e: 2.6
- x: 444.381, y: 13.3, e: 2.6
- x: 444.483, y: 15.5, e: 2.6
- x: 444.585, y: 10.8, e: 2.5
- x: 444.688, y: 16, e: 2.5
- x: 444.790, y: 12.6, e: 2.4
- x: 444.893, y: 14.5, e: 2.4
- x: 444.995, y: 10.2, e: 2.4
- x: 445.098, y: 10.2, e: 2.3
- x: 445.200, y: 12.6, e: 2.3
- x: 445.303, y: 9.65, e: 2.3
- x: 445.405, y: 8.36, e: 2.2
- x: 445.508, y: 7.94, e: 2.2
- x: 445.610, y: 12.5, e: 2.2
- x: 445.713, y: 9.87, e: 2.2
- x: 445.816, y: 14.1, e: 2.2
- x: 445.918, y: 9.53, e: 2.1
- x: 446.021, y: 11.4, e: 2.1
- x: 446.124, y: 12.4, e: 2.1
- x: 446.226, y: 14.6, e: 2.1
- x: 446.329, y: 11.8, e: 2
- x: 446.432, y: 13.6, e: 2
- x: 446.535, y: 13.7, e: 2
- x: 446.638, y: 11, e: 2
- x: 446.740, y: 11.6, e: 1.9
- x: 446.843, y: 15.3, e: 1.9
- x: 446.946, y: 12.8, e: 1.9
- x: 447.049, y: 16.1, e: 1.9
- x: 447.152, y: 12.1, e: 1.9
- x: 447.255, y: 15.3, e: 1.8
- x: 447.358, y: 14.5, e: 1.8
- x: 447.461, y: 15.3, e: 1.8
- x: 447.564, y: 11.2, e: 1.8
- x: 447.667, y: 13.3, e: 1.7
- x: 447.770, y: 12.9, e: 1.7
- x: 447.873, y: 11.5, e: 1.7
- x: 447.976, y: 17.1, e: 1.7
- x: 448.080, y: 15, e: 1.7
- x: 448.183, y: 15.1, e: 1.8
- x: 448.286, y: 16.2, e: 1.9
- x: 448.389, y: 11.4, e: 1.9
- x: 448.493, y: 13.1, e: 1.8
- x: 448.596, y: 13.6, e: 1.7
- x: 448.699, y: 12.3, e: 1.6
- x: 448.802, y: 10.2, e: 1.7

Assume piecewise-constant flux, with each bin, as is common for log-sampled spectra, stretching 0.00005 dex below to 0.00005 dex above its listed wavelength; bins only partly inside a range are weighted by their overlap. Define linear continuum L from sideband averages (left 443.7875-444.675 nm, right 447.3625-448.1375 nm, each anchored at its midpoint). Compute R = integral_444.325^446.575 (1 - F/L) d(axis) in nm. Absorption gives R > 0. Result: 0.25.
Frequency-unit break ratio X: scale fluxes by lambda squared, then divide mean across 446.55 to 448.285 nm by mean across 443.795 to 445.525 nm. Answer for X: 1.13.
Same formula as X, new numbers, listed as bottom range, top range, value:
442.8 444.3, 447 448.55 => 1.12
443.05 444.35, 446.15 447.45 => 1.10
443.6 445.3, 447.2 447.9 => 1.06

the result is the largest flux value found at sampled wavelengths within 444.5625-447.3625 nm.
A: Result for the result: 16.1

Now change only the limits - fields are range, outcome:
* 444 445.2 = 16.8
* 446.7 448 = 17.1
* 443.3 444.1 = 14.3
